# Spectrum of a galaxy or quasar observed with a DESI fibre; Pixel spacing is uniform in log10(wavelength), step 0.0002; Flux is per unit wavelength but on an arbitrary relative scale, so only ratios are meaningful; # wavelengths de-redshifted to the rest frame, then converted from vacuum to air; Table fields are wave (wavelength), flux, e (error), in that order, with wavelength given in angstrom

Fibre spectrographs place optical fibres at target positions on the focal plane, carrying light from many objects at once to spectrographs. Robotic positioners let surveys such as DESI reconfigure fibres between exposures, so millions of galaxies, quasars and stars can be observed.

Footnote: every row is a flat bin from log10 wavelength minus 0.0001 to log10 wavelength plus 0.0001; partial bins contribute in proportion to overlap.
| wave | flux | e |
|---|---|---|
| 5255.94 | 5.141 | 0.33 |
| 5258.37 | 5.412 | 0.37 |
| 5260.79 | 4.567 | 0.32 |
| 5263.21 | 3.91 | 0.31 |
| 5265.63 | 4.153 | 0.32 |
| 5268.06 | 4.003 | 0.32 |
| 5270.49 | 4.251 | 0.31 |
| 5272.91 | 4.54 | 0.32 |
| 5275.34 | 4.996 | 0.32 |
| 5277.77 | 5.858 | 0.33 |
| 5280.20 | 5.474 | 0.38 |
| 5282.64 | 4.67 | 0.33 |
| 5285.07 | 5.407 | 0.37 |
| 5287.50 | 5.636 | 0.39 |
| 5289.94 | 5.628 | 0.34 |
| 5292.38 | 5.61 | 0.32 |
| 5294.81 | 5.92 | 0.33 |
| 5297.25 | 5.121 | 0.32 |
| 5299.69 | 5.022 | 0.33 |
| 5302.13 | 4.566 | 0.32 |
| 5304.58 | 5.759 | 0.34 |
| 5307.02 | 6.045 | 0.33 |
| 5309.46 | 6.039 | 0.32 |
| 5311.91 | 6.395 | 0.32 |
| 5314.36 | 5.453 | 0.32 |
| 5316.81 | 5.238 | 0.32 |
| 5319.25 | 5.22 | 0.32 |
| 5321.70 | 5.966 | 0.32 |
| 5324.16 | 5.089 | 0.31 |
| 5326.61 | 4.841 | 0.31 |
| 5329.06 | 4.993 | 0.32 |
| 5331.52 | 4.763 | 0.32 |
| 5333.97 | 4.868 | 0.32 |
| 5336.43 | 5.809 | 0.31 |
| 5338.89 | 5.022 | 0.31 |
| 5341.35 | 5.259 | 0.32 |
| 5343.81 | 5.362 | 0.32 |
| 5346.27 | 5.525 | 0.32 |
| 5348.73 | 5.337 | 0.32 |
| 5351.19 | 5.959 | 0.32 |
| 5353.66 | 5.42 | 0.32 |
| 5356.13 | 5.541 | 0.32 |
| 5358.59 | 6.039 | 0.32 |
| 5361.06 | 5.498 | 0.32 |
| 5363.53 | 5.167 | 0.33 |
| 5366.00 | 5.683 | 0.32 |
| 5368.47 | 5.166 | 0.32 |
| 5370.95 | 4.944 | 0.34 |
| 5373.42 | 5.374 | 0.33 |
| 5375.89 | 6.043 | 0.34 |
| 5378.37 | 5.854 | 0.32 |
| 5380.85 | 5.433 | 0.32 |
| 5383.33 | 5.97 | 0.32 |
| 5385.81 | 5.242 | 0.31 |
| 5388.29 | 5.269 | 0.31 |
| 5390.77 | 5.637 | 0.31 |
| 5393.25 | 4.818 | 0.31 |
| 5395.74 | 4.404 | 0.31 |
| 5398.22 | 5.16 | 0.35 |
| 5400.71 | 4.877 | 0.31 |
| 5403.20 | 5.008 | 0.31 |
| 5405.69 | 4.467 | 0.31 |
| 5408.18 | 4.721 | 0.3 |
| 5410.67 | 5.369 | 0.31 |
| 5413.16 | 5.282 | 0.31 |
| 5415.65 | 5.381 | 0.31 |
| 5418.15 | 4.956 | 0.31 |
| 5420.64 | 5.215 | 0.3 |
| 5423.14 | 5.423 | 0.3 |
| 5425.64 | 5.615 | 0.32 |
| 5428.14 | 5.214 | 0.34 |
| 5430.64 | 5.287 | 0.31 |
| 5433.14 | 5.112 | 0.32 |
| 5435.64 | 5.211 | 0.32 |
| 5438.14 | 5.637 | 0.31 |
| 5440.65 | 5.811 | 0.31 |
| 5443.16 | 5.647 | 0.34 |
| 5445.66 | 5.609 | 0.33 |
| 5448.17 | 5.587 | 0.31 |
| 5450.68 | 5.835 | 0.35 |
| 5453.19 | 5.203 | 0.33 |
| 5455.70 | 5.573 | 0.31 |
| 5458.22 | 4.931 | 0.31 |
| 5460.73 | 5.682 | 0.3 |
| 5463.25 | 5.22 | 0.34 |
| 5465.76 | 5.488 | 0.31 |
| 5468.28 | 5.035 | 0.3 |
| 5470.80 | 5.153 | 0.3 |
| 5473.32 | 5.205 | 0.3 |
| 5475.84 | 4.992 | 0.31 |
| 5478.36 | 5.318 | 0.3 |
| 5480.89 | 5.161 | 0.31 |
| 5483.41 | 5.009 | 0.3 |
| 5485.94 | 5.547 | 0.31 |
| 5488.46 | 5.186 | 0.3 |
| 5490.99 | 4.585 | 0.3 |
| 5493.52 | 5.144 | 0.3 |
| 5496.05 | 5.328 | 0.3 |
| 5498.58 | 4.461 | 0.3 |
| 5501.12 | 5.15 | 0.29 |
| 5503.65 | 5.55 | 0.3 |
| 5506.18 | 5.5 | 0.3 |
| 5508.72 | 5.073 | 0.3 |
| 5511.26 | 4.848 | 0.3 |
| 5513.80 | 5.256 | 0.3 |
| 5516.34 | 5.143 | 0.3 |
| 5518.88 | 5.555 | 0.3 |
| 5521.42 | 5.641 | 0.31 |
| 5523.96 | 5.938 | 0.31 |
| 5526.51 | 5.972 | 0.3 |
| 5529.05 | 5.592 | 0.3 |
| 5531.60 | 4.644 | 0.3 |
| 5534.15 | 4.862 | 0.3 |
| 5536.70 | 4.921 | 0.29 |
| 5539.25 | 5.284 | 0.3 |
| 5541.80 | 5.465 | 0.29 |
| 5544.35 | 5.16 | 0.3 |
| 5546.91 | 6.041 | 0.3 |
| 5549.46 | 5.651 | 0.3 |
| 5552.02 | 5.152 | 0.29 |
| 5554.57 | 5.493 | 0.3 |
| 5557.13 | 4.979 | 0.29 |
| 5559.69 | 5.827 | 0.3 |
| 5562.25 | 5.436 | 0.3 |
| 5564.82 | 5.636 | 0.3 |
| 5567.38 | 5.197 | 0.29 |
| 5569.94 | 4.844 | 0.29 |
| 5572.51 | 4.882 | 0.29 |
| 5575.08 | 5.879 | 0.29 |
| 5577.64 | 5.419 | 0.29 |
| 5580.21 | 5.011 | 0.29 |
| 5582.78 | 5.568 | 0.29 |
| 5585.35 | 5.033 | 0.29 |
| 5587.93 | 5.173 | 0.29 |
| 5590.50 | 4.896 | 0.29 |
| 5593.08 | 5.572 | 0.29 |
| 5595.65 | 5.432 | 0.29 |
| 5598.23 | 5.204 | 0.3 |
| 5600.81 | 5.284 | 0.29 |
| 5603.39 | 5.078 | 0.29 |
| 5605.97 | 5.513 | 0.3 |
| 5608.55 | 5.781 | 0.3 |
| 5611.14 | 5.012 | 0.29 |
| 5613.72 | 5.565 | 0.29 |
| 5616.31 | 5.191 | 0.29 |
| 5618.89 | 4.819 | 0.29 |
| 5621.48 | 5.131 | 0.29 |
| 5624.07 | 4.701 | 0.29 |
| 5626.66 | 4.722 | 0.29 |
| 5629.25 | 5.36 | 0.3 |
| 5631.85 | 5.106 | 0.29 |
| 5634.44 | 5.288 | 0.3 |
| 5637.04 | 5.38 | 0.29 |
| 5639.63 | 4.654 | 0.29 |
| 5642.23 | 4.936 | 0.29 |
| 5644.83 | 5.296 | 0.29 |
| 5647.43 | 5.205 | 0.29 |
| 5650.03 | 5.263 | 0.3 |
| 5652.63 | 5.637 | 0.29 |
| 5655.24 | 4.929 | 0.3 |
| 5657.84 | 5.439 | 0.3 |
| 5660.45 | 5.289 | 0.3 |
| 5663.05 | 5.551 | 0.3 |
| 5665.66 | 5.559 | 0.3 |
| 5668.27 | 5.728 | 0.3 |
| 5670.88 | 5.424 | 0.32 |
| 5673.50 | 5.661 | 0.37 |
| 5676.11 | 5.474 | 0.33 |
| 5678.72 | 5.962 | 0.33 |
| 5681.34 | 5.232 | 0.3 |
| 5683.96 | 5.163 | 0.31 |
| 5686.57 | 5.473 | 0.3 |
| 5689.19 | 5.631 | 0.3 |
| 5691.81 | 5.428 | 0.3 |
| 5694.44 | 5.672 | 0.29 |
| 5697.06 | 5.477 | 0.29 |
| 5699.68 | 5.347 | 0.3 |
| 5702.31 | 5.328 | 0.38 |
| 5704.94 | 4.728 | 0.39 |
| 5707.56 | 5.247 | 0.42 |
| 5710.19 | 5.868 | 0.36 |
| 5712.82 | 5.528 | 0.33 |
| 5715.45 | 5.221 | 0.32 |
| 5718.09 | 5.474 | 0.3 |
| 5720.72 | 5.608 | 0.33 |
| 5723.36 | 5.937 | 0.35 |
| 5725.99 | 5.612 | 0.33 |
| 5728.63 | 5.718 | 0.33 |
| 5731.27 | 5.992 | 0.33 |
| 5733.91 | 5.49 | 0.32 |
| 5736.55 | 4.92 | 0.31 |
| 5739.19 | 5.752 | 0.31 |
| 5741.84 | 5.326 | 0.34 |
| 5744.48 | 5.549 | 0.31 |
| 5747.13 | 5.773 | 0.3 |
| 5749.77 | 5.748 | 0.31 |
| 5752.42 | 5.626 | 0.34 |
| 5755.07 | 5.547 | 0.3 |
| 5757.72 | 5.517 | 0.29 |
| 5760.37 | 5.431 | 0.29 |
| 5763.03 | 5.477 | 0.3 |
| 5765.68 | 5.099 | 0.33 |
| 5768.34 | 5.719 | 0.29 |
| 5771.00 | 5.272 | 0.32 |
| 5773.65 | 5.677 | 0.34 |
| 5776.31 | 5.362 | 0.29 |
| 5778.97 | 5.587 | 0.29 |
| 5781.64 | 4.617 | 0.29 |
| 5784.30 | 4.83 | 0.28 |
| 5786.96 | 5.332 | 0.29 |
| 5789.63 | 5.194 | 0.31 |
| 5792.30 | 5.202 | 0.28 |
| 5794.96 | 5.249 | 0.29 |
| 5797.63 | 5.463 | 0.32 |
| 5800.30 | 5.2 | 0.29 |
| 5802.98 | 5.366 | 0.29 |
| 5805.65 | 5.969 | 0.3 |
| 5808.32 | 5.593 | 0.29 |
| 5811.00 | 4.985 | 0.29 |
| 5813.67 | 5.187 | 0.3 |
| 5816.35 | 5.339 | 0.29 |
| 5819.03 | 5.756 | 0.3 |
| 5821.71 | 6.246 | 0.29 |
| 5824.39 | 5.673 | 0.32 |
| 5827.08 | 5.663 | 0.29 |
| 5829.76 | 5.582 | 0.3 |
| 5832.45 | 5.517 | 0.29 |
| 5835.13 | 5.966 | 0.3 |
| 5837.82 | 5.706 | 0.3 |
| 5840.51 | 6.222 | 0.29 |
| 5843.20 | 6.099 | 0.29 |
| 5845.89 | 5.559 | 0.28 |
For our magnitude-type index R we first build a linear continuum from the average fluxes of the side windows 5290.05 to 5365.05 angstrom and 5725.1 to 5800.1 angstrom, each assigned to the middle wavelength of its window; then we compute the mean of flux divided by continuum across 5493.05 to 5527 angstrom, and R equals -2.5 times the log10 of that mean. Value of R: 0.023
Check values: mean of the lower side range 5.43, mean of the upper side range 5.43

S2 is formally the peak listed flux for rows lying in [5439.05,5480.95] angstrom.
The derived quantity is 5.835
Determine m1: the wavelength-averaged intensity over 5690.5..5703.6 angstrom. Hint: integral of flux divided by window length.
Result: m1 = 5.45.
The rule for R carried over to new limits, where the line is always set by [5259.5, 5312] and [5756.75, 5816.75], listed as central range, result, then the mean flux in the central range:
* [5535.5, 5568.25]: -0.034 mag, 5.41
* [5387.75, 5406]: 0.046 mag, 4.97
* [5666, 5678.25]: -0.062 mag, 5.6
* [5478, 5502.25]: 0.029 mag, 5.08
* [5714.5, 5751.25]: -0.054 mag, 5.58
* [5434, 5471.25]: -0.049 mag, 5.44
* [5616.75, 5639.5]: 0.047 mag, 5.05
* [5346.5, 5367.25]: -0.084 mag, 5.58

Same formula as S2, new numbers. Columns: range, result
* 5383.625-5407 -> 5.637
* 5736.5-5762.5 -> 5.773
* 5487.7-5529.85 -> 5.972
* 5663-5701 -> 5.962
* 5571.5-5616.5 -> 5.879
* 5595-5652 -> 5.781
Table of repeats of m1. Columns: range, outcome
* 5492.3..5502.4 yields 5.02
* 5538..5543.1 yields 5.38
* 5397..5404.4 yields 5.01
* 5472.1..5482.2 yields 5.17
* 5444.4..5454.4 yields 5.56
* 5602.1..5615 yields 5.39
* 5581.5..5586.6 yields 5.3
